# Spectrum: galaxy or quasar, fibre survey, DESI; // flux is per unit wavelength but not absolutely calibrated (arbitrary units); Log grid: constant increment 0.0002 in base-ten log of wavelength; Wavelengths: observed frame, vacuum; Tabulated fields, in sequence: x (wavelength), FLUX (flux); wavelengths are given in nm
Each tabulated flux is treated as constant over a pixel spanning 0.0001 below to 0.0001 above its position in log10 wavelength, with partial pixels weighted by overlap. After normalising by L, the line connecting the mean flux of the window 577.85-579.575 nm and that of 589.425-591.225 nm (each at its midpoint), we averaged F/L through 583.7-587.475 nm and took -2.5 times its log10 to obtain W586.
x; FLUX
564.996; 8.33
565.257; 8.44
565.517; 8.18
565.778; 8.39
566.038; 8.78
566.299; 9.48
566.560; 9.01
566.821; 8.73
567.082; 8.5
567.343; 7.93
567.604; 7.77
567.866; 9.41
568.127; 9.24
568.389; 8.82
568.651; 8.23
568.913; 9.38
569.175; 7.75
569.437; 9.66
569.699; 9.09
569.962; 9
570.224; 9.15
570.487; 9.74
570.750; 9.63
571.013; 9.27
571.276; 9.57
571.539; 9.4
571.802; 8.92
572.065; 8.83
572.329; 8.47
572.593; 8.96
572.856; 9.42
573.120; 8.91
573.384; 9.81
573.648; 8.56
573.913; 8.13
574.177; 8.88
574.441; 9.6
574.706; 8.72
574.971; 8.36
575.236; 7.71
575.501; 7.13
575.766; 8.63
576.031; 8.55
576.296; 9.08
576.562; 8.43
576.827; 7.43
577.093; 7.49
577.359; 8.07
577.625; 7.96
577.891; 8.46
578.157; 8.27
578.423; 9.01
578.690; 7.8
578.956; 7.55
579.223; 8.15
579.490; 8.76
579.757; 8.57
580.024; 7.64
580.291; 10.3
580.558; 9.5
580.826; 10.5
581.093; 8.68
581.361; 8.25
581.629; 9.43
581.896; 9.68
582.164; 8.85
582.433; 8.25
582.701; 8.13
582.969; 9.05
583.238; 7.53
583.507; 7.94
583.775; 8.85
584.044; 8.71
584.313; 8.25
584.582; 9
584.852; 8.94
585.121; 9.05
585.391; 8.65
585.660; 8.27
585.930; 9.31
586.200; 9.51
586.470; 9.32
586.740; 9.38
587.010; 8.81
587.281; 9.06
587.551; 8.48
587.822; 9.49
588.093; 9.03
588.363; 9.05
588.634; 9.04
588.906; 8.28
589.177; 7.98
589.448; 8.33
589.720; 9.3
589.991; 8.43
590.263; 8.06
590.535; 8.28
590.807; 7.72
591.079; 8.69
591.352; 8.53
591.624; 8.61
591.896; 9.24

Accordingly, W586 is -0.07 mag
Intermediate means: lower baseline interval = 8.26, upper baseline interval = 8.4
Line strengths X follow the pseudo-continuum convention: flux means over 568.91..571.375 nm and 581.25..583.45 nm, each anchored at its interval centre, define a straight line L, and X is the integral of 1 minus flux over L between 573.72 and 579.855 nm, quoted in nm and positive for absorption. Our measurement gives 0.41 nm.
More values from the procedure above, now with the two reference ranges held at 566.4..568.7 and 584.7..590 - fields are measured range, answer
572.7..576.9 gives 0.07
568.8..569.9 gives -0.04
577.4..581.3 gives 0.07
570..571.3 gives -0.11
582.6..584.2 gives 0.09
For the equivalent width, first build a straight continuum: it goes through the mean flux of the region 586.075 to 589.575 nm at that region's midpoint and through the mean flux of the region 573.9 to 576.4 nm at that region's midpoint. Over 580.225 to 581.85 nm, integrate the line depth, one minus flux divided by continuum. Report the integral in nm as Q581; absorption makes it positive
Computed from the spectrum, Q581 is -0.14 nm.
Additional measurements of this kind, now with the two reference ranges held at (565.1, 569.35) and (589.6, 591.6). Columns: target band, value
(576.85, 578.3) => 0.09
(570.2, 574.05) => -0.23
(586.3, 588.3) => -0.15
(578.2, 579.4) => 0.05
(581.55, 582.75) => -0.05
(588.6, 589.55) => 0.01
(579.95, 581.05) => -0.13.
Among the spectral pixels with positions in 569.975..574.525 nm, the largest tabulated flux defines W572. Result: 9.81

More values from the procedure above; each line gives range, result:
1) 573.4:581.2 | 10.5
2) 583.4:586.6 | 9.51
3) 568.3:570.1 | 9.66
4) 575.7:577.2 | 9.08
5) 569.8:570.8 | 9.74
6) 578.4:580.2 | 9.01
